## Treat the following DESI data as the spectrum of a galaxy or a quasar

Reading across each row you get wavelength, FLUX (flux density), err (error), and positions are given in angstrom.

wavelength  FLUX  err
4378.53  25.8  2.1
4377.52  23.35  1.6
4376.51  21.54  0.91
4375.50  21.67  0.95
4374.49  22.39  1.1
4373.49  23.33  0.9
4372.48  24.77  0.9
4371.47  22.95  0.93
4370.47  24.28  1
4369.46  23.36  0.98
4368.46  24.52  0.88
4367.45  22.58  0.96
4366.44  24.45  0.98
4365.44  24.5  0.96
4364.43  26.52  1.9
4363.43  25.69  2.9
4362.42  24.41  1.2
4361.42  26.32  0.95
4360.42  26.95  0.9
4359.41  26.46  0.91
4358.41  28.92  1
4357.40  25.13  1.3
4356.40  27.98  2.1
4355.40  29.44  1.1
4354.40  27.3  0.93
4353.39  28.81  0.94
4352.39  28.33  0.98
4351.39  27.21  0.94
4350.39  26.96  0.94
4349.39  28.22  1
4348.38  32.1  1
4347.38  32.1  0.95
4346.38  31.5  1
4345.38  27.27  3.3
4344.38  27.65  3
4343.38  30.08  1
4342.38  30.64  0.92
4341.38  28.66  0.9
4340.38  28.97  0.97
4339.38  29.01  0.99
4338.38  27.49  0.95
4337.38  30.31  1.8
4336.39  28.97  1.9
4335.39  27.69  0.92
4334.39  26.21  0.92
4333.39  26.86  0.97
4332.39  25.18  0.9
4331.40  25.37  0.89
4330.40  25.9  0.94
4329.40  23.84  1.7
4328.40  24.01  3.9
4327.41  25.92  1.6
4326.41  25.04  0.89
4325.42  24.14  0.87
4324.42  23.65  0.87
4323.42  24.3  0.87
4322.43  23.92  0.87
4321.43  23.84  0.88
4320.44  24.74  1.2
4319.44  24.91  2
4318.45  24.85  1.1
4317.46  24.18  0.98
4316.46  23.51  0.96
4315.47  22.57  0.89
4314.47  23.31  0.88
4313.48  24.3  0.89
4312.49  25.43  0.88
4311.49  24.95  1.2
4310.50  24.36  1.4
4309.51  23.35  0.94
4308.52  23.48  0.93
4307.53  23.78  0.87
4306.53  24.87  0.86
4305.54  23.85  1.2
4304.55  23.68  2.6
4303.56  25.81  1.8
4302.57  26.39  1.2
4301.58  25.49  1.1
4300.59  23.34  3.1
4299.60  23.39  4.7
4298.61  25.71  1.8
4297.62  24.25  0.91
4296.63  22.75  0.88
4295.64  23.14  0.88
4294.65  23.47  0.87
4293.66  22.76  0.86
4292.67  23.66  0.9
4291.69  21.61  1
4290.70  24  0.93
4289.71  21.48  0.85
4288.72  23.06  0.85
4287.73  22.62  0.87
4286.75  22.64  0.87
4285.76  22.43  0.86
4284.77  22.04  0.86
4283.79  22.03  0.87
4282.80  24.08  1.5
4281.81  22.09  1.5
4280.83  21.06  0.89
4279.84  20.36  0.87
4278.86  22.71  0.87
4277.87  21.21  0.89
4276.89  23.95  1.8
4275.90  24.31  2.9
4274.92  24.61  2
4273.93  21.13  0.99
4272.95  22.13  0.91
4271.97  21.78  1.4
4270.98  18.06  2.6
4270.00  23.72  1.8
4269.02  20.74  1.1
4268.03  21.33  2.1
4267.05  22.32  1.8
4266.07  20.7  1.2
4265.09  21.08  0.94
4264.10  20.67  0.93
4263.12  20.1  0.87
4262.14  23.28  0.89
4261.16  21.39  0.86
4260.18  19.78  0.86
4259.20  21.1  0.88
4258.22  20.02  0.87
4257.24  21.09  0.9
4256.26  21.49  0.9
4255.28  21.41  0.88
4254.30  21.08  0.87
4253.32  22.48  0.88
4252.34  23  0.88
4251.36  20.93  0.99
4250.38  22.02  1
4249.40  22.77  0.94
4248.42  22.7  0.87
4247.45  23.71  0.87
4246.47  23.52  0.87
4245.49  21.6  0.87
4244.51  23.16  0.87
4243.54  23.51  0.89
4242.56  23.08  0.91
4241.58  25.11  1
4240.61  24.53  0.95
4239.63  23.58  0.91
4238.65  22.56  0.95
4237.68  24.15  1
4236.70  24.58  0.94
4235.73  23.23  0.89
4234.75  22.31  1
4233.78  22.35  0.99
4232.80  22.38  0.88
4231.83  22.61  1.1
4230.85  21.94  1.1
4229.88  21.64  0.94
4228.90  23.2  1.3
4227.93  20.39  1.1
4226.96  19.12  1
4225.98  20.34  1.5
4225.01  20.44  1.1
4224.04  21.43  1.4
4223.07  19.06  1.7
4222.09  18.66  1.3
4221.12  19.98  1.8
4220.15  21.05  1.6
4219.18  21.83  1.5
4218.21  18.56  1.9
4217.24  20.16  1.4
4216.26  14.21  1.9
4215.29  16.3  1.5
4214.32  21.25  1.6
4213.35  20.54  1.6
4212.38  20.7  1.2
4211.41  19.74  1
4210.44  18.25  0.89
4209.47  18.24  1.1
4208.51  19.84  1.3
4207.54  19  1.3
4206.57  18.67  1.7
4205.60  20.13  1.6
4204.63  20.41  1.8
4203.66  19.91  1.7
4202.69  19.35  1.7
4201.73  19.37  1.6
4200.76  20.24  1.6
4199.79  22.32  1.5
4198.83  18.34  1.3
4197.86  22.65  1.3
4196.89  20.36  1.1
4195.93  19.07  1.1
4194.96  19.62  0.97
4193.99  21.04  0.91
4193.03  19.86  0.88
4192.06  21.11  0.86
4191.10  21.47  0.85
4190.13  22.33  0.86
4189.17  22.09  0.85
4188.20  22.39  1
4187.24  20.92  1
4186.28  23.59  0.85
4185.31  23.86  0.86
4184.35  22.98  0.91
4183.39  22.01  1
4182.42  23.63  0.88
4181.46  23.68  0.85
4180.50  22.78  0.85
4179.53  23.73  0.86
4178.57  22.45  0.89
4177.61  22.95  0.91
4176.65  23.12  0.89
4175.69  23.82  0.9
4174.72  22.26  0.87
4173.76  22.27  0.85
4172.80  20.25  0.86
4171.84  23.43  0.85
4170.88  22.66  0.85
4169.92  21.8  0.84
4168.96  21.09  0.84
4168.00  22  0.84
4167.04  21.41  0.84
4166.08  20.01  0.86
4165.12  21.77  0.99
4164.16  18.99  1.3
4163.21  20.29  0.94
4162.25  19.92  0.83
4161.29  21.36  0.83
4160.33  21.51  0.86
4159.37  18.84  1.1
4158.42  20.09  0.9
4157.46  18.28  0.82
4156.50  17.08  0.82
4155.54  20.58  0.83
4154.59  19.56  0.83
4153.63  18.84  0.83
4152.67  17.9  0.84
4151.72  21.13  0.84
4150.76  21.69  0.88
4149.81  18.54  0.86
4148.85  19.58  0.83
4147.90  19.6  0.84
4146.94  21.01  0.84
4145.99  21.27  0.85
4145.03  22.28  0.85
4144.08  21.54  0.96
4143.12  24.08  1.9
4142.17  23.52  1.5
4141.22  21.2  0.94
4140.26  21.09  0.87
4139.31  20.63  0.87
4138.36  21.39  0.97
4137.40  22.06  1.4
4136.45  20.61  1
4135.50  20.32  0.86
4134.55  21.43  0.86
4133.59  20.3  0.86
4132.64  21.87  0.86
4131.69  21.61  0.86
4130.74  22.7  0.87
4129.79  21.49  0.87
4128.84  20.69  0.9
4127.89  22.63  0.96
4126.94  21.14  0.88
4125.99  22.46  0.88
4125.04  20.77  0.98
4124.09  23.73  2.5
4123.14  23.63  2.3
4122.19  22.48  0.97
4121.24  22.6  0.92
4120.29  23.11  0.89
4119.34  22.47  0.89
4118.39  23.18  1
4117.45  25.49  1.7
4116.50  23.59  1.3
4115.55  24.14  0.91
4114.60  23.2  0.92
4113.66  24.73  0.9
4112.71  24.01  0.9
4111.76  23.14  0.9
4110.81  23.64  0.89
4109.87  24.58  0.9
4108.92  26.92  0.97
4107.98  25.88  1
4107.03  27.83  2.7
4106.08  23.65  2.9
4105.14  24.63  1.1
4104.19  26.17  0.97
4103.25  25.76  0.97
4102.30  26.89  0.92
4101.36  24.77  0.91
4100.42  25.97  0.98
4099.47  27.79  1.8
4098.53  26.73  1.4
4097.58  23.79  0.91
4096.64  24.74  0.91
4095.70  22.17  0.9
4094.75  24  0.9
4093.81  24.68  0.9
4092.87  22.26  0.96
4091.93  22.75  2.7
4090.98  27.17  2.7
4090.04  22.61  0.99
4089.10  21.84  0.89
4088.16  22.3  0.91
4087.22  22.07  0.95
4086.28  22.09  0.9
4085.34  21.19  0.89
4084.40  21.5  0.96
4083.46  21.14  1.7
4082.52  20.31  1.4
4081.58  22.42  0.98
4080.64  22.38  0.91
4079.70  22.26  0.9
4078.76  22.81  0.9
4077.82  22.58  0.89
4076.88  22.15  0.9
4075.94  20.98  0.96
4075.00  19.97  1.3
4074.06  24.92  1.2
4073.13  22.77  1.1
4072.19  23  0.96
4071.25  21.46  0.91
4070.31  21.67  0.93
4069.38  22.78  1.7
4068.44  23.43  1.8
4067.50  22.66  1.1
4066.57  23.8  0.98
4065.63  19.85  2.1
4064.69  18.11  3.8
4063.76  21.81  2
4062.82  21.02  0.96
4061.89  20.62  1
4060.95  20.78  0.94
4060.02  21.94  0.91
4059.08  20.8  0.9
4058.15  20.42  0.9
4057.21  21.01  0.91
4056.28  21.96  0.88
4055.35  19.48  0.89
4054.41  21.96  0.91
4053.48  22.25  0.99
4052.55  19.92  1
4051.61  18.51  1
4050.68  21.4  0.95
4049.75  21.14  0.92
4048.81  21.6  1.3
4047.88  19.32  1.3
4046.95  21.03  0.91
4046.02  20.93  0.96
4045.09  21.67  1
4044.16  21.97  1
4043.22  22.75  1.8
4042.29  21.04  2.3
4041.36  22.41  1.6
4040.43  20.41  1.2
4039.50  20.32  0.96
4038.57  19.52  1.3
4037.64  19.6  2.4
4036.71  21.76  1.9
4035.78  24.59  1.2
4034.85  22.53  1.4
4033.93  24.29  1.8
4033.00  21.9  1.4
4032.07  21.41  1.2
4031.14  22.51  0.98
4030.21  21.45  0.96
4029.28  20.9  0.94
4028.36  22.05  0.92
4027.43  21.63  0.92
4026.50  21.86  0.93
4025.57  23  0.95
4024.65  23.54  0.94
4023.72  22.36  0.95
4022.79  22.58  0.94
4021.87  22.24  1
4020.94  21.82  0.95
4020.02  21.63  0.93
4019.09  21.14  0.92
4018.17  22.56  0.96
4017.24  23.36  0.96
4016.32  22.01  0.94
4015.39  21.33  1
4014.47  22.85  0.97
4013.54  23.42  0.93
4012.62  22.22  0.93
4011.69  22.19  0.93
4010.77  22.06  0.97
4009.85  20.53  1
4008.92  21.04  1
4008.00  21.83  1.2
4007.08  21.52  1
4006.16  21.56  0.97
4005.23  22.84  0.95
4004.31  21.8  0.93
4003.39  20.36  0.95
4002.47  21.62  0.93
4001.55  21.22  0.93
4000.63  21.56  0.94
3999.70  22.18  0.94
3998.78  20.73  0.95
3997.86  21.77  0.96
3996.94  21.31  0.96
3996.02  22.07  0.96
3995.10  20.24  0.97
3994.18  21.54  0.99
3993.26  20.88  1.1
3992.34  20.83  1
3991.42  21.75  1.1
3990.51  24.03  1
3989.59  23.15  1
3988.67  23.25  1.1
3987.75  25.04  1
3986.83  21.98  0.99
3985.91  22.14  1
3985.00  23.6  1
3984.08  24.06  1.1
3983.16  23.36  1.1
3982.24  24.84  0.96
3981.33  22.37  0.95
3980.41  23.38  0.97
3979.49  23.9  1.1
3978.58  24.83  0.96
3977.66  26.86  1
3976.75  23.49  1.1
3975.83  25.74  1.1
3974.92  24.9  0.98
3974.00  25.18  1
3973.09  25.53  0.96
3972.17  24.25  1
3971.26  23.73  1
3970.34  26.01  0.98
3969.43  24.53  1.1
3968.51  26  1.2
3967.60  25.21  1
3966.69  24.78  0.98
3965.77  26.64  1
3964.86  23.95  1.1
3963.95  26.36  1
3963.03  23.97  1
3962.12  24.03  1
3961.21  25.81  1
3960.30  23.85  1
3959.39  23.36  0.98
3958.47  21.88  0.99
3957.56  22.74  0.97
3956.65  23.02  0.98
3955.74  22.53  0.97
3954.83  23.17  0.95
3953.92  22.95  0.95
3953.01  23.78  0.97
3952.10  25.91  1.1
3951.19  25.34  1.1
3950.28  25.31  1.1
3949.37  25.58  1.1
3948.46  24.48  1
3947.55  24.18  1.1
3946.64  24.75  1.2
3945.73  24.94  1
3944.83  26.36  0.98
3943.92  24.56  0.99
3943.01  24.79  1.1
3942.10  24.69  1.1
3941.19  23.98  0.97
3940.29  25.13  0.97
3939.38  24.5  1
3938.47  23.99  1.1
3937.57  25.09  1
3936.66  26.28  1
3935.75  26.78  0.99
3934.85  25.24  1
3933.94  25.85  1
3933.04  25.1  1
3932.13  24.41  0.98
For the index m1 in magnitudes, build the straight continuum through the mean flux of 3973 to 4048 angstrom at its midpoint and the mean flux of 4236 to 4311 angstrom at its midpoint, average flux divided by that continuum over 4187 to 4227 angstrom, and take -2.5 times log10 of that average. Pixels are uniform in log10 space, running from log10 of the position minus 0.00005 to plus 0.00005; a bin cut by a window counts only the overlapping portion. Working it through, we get 0.132 mag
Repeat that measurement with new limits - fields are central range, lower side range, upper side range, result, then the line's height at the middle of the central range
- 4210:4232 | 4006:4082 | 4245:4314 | 0.123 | 22.4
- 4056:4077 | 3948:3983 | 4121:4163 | 0.042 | 22.5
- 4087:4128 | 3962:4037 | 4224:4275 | -0.073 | 22.5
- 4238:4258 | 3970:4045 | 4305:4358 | 0.122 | 25.3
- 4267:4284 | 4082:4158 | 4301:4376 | 0.132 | 24.9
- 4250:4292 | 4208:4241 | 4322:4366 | 0.071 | 23.3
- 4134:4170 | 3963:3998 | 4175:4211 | 0.057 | 21.7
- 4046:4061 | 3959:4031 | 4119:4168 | 0.068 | 22.2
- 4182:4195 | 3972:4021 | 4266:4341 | 0.070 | 23.5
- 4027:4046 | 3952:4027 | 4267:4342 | 0.072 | 23.2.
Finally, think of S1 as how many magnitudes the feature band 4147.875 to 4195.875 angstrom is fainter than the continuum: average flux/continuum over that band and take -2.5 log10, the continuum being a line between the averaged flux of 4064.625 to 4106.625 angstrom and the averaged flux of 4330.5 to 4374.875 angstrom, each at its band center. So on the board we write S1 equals 0.15 mag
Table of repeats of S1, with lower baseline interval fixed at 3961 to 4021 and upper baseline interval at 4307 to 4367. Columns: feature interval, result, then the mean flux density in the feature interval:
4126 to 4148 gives 0.137 mag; 21.6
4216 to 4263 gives 0.170 mag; 21.7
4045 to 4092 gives 0.103 mag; 21.7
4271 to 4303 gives 0.133 mag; 22.9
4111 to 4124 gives 0.034 mag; 23.5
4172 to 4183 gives 0.093 mag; 22.8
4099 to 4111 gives -0.071 mag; 25.8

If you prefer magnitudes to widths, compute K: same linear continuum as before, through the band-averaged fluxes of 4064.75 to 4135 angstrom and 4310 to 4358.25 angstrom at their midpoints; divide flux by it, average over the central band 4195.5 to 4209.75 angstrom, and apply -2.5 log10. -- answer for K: 0.23 mag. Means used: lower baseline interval 23.2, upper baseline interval 26.6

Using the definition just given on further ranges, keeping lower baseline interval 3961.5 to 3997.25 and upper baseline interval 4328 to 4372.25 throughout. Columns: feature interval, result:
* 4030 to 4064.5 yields 0.151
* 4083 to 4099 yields 0.077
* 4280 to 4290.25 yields 0.188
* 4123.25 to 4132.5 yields 0.145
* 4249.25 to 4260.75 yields 0.222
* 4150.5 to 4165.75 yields 0.268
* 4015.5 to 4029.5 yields 0.096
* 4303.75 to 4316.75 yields 0.116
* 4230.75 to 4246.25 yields 0.128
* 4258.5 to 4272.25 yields 0.239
